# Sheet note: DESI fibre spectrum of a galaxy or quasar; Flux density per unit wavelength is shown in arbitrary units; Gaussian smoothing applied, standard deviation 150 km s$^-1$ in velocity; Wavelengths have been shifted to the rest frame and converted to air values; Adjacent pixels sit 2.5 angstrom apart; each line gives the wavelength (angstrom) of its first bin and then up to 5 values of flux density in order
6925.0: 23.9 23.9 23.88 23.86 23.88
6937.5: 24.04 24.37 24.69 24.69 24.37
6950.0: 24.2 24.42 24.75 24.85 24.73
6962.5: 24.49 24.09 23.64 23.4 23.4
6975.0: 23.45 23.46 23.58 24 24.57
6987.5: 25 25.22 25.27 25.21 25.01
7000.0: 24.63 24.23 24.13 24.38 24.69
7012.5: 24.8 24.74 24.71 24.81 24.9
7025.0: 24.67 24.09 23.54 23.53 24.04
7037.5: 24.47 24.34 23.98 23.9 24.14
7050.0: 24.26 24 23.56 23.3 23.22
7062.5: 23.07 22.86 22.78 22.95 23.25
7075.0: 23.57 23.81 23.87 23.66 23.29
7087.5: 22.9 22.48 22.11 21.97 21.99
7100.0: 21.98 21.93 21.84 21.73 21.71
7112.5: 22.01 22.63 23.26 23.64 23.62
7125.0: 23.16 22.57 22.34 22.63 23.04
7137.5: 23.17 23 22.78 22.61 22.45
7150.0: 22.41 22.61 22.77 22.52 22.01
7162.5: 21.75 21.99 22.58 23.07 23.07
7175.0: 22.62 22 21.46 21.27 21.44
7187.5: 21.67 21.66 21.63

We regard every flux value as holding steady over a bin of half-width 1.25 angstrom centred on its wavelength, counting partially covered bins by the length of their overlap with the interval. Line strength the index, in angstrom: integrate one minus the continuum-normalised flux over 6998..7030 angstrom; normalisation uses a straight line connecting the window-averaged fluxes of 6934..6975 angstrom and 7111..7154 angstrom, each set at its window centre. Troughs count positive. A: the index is -1.1 angstrom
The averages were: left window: 24.2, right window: 22.8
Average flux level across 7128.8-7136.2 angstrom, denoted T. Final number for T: 22.7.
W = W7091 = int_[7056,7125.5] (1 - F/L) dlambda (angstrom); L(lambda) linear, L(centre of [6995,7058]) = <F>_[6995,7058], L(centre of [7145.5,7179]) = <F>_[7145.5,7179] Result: 1.8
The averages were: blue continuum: 24.3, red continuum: 22.4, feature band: 22.8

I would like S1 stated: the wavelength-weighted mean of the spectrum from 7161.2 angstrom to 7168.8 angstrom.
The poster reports 22.1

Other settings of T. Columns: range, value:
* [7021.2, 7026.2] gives 24.8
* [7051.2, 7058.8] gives 23.6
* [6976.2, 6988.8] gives 24.1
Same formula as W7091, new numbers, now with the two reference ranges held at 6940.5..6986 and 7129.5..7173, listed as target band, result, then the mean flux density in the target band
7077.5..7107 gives 0.6 angstrom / 22.6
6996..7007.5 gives -0.3 angstrom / 24.5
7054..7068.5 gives 0.1 angstrom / 23.1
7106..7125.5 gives 0.2 angstrom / 22.7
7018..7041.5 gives -0.7 angstrom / 24.3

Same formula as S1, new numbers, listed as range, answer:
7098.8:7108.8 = 21.9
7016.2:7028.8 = 24.6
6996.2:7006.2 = 24.5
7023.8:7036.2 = 24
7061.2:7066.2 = 23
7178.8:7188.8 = 21.5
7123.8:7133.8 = 22.7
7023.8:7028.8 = 24.4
